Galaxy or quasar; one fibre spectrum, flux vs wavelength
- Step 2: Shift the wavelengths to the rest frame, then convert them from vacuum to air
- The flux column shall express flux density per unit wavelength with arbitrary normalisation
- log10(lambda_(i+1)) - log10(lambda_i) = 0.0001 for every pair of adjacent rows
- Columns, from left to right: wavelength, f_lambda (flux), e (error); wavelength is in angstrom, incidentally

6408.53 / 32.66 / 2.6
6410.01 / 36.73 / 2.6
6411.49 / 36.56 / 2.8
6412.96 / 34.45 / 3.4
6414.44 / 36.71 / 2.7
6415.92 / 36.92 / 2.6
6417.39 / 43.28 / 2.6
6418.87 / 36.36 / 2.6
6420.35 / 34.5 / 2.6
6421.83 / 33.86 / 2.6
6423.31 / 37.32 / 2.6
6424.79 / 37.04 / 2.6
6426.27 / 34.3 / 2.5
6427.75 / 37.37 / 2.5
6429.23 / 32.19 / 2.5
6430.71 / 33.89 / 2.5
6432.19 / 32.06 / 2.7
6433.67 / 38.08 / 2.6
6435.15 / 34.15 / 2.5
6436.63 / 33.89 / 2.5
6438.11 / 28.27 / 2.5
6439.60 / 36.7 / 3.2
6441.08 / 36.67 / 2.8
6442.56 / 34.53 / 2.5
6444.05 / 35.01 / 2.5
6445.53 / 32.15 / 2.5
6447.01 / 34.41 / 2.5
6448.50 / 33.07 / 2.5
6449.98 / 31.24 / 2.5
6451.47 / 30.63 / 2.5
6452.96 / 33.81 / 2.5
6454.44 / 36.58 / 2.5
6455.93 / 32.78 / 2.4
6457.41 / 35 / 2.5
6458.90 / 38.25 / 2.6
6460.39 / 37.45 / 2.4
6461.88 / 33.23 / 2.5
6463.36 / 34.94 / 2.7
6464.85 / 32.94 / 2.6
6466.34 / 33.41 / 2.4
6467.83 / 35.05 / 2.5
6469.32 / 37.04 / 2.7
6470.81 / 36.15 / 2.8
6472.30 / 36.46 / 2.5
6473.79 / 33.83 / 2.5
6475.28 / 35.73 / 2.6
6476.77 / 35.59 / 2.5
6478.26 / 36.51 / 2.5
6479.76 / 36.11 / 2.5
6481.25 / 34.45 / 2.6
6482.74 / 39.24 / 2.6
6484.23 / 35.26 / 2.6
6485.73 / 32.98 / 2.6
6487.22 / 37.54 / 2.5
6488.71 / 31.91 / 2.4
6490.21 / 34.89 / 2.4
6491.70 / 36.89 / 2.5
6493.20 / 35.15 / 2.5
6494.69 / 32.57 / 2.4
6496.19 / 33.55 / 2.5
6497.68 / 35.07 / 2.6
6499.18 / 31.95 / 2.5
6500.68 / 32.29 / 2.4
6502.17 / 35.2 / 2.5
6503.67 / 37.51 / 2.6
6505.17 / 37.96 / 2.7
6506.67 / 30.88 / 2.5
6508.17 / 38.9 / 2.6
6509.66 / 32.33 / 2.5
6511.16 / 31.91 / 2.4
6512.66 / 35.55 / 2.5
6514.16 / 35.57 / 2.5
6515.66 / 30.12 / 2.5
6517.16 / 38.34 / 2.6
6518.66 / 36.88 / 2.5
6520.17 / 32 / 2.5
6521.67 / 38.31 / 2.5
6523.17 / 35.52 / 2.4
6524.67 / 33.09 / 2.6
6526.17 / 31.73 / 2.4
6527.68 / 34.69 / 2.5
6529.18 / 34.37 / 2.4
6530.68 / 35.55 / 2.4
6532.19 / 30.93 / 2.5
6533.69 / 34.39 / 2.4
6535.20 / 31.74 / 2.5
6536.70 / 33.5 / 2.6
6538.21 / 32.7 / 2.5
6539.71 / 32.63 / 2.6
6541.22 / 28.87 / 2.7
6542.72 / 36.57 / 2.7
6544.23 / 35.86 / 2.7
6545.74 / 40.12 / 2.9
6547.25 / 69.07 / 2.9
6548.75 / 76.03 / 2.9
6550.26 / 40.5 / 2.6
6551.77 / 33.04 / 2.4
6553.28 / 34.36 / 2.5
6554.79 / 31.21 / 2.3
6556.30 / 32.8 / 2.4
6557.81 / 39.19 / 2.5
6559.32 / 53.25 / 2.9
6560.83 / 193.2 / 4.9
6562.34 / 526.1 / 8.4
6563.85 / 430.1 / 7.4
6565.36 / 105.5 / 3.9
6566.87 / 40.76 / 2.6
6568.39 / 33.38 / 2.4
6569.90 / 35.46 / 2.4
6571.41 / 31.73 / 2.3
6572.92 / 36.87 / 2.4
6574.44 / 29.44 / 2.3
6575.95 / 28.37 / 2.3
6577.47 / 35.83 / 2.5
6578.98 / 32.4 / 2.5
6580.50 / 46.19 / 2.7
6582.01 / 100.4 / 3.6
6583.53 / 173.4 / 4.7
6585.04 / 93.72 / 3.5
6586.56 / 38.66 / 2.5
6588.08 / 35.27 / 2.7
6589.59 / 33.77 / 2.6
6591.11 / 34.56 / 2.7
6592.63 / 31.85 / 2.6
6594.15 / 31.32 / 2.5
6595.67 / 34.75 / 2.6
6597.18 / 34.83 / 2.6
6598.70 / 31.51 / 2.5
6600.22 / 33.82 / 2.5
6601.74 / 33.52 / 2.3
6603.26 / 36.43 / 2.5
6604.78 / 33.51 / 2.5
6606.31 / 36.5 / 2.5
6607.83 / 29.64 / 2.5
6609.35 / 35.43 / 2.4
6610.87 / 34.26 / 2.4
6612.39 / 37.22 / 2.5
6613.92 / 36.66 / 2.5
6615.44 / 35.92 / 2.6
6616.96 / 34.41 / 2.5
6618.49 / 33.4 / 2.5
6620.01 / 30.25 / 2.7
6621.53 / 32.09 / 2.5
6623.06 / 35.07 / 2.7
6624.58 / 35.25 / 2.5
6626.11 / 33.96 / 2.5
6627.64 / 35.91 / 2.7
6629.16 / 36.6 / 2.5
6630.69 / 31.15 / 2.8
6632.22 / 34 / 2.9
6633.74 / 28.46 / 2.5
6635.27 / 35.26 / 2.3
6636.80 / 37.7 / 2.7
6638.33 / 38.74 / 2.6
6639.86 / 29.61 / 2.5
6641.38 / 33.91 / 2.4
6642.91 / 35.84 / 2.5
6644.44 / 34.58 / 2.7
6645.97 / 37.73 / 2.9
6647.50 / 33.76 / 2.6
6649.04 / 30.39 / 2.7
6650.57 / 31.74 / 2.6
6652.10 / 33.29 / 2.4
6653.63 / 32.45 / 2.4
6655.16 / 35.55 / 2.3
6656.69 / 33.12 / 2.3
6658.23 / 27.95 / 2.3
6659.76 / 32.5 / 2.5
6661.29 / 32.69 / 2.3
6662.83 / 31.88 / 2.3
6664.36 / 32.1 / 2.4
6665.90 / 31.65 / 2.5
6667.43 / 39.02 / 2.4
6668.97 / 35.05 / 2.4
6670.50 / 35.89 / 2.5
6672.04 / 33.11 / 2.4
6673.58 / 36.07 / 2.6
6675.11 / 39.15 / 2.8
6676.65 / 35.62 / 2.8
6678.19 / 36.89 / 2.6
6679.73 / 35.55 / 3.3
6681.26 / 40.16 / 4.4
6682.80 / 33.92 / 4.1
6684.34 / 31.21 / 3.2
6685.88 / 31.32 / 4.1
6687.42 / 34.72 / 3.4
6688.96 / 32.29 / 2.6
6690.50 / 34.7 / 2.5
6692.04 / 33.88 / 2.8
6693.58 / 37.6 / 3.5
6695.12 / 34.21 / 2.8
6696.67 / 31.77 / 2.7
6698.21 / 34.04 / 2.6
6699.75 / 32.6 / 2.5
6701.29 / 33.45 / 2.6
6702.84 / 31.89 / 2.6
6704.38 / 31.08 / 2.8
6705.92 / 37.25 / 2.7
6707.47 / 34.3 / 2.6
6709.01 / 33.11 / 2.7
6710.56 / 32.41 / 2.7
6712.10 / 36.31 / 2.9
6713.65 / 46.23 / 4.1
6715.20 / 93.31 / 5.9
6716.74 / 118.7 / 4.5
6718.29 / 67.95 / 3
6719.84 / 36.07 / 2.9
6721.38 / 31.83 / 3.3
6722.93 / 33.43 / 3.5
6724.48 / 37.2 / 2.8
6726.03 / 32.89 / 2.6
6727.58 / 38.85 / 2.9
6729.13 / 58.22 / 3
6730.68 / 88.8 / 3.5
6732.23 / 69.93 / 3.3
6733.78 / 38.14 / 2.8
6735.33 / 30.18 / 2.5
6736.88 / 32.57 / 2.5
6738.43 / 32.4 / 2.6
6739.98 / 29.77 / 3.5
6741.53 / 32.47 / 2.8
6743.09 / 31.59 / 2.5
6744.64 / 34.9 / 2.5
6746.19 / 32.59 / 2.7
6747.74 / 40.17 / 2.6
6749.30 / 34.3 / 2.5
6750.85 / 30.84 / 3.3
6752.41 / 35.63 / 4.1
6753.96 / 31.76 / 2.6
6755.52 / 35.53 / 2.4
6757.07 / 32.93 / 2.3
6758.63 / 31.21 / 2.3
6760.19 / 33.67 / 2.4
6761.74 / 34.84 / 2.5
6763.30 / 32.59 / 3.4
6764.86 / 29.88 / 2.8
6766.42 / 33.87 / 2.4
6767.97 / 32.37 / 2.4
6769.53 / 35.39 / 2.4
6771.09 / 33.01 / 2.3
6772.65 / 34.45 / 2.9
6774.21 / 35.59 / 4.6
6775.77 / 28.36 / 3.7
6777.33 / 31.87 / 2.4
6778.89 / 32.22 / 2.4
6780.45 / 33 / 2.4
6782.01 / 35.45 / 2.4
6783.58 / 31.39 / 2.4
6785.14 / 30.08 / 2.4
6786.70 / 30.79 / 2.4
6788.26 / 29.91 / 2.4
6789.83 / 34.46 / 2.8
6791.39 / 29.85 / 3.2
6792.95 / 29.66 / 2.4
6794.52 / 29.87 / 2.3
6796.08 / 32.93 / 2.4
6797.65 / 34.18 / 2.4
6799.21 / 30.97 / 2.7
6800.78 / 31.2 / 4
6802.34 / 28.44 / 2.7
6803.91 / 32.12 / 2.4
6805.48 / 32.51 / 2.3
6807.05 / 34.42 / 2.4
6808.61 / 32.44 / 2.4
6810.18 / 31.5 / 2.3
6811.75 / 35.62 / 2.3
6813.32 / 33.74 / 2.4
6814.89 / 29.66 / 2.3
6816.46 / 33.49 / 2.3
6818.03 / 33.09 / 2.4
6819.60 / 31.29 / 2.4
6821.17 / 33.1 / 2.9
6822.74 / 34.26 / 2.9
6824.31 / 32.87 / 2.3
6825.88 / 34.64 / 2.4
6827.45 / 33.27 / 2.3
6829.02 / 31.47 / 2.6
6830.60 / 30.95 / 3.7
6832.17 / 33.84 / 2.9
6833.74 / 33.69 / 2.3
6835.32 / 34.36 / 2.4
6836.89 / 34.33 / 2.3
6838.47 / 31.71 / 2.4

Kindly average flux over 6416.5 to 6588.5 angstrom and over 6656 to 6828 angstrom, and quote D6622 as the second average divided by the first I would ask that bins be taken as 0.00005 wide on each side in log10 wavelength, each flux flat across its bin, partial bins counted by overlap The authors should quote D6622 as 0.8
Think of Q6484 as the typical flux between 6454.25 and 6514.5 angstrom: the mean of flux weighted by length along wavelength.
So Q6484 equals 35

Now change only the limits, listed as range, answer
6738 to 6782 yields 33.2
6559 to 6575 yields 141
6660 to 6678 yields 34.7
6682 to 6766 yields 39.3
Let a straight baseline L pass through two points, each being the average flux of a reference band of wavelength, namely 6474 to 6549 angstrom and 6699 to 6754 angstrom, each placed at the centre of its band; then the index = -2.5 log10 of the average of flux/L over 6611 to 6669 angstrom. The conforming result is 0.18 mag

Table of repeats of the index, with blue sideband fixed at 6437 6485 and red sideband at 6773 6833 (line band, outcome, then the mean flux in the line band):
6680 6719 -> -0.25 mag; 41.4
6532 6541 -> 0.05 mag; 32.5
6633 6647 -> -0.04 mag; 34.6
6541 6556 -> -0.25 mag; 42.8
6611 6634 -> -0.02 mag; 34.2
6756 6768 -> -0.01 mag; 32.8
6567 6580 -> 0.01 mag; 33.6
